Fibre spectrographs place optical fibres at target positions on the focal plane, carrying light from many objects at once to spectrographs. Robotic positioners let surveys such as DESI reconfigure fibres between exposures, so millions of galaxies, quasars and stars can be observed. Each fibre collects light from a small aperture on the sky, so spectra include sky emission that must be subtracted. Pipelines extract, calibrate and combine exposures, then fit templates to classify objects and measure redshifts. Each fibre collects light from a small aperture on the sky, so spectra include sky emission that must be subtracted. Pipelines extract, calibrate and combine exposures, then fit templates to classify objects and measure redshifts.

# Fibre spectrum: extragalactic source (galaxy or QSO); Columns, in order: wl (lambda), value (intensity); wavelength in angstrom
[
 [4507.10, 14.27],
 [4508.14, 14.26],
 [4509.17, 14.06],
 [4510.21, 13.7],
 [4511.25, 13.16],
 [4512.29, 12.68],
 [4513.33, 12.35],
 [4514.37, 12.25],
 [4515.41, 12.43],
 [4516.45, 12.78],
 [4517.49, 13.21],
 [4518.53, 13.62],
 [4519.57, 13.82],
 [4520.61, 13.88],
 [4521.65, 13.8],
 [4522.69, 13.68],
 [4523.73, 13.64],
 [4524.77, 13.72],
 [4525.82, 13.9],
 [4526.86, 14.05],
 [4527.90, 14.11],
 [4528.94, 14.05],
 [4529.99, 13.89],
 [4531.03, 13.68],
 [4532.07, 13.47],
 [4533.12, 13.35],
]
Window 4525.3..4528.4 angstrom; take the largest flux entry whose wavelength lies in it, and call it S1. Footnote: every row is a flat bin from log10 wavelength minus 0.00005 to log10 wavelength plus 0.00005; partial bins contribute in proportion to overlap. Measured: 14.11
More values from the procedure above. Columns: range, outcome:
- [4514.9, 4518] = 13.21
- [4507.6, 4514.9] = 14.26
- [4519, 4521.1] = 13.88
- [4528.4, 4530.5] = 14.05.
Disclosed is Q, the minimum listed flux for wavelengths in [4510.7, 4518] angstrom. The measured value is 12.25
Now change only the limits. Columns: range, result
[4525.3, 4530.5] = 13.89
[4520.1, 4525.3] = 13.64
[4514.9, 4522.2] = 12.43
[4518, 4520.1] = 13.62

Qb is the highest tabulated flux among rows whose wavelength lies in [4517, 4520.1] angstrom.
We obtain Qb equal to 13.82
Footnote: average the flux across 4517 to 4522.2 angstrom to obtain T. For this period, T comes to 13.7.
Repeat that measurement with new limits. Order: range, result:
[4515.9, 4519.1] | 13.2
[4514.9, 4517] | 12.6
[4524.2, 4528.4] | 13.9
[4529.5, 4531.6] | 13.8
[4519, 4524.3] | 13.8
